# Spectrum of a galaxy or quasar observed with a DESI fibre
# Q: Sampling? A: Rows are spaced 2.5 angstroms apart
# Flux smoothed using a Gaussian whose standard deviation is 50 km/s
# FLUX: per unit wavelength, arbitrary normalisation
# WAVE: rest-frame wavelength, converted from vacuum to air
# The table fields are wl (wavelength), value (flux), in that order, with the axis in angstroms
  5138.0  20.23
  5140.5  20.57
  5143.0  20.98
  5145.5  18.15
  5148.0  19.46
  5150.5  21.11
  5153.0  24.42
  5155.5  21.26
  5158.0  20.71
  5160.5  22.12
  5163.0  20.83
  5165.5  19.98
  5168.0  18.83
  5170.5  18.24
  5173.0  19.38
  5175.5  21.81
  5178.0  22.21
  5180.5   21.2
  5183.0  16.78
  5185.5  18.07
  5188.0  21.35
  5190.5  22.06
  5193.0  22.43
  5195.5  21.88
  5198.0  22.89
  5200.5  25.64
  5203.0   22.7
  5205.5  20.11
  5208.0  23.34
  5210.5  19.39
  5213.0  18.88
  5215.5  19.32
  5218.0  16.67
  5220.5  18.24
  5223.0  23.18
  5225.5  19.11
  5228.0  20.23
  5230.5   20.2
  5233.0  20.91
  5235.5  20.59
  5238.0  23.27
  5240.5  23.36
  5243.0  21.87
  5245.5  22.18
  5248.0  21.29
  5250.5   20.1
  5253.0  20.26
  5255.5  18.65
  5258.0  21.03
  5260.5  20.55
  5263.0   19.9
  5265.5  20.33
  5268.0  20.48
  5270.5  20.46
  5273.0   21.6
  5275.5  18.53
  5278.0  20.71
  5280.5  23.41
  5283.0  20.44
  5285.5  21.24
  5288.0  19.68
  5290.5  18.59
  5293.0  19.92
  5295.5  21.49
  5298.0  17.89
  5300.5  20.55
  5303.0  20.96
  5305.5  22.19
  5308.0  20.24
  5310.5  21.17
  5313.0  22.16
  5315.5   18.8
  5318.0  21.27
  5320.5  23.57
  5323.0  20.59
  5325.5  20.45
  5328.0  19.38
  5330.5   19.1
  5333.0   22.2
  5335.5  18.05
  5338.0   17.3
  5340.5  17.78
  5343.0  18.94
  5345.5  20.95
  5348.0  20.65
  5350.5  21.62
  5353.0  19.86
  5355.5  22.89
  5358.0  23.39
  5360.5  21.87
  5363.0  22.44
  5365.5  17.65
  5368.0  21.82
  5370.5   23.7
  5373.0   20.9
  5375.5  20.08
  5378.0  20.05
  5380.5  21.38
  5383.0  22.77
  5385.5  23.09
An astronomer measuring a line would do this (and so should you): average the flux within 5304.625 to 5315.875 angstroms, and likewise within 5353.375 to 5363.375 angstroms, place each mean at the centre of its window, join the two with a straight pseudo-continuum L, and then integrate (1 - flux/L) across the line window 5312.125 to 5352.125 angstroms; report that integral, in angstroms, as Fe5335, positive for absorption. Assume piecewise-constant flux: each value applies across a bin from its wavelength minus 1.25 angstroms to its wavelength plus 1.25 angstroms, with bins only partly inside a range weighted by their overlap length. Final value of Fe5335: 2.8 angstroms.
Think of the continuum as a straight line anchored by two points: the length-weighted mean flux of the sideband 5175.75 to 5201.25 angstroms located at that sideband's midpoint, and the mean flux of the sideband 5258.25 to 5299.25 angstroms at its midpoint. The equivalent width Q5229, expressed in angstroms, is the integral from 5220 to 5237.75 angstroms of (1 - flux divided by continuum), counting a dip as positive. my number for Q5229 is 0.3 angstroms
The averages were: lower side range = 21.4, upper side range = 20.3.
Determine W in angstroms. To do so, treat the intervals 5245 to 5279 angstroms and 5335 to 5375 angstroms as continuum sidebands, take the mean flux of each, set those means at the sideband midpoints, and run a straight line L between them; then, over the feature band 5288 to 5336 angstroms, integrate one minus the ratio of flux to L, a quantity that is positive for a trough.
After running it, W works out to 0.1 angstroms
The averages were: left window 20.4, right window 20.7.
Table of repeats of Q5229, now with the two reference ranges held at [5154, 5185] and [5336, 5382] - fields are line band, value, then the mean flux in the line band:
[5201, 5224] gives 0.01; 20.3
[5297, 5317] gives 0.04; 20.5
